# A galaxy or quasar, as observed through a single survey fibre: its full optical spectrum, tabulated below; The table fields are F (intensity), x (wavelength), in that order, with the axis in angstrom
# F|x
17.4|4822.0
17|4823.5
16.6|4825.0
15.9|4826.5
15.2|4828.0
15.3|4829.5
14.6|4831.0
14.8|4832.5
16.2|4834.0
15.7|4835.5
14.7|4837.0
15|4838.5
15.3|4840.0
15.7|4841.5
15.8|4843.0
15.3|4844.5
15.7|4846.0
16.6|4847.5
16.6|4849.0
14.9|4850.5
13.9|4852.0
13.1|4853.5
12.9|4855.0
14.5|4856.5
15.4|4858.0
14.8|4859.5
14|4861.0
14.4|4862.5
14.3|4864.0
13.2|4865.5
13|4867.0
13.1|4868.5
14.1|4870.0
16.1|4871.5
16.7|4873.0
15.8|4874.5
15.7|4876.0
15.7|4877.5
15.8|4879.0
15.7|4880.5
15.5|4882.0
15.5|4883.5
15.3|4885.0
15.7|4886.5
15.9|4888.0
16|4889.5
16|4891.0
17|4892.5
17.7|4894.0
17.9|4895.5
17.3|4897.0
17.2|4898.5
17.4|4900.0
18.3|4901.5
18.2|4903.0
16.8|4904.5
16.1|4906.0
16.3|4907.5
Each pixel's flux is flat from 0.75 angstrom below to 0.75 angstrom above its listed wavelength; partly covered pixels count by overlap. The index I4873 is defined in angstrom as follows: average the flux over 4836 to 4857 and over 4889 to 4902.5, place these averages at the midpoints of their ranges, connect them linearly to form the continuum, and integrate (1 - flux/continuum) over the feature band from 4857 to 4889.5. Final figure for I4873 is 2.4 angstrom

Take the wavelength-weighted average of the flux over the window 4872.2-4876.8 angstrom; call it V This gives 16.1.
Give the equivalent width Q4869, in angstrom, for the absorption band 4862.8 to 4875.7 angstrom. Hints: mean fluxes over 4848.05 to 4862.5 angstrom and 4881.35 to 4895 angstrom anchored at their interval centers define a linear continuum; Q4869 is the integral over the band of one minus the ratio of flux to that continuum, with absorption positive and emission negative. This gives 0.52 angstrom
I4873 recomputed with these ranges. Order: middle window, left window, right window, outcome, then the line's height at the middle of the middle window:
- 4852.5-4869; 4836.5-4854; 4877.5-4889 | 1.6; 15.4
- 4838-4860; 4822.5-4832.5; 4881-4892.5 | 1.0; 15.8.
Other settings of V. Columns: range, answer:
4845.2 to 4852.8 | 15.5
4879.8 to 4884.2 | 15.6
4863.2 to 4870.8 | 13.6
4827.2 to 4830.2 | 15.3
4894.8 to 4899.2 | 17.5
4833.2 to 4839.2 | 15.4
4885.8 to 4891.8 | 15.9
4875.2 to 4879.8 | 15.7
